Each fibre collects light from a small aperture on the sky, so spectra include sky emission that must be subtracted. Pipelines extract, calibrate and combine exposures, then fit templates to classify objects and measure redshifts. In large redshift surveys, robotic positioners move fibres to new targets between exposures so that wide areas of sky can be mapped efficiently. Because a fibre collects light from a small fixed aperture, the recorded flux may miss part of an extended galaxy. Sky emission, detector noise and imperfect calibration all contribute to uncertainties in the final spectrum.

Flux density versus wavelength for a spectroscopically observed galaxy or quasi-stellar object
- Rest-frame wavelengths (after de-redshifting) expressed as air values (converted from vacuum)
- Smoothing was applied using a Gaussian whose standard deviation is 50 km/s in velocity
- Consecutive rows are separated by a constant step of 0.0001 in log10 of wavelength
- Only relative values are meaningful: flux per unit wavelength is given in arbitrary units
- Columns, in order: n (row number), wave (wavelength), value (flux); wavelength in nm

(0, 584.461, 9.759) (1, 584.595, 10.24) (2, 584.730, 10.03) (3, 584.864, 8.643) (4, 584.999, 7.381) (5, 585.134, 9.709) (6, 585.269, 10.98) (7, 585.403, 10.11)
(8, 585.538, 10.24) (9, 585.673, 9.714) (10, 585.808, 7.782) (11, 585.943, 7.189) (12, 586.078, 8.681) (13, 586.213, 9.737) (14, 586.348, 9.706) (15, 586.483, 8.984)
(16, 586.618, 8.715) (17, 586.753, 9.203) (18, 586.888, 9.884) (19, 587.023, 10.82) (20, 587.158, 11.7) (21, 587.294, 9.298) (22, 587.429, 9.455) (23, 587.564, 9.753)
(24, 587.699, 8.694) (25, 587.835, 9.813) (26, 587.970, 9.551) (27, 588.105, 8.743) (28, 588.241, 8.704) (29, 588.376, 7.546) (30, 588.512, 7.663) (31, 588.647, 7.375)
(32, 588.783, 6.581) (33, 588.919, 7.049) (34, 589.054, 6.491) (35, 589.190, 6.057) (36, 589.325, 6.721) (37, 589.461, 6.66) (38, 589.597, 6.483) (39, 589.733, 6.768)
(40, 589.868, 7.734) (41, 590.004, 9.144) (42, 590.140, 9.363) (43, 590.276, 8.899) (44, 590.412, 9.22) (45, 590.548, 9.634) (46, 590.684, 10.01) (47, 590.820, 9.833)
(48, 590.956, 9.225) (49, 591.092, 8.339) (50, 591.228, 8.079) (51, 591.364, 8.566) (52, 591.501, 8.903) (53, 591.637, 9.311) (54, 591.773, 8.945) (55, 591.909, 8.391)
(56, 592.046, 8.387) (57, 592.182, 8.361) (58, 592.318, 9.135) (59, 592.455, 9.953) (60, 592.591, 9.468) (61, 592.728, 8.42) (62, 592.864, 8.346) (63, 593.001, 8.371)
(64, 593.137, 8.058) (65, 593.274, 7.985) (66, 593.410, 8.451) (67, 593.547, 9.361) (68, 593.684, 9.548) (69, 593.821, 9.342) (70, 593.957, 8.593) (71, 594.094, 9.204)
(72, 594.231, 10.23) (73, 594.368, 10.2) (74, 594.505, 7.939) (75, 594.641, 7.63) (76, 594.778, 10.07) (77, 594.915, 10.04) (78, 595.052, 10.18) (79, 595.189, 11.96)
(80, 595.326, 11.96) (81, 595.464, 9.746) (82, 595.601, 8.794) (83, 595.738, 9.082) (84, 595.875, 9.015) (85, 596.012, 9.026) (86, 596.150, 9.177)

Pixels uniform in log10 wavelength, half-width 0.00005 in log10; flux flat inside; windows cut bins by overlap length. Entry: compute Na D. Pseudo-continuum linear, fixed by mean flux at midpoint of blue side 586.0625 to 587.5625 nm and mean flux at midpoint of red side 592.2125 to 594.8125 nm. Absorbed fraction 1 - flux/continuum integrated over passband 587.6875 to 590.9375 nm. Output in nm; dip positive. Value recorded 0.44 nm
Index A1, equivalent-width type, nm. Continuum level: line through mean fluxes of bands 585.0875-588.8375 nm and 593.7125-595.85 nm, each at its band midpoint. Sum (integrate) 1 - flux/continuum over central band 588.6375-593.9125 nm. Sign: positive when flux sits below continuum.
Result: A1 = 0.58 nm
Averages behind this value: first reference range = 9.16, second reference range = 9.65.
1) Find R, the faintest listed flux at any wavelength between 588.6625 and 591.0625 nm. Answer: 6.057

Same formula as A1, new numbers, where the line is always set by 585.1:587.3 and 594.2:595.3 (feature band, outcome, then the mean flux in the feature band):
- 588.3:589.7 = 0.40 nm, 6.87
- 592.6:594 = 0.16 nm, 8.68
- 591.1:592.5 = 0.14 nm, 8.76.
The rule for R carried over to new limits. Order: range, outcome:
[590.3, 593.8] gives 7.985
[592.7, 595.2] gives 7.63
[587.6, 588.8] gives 6.581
